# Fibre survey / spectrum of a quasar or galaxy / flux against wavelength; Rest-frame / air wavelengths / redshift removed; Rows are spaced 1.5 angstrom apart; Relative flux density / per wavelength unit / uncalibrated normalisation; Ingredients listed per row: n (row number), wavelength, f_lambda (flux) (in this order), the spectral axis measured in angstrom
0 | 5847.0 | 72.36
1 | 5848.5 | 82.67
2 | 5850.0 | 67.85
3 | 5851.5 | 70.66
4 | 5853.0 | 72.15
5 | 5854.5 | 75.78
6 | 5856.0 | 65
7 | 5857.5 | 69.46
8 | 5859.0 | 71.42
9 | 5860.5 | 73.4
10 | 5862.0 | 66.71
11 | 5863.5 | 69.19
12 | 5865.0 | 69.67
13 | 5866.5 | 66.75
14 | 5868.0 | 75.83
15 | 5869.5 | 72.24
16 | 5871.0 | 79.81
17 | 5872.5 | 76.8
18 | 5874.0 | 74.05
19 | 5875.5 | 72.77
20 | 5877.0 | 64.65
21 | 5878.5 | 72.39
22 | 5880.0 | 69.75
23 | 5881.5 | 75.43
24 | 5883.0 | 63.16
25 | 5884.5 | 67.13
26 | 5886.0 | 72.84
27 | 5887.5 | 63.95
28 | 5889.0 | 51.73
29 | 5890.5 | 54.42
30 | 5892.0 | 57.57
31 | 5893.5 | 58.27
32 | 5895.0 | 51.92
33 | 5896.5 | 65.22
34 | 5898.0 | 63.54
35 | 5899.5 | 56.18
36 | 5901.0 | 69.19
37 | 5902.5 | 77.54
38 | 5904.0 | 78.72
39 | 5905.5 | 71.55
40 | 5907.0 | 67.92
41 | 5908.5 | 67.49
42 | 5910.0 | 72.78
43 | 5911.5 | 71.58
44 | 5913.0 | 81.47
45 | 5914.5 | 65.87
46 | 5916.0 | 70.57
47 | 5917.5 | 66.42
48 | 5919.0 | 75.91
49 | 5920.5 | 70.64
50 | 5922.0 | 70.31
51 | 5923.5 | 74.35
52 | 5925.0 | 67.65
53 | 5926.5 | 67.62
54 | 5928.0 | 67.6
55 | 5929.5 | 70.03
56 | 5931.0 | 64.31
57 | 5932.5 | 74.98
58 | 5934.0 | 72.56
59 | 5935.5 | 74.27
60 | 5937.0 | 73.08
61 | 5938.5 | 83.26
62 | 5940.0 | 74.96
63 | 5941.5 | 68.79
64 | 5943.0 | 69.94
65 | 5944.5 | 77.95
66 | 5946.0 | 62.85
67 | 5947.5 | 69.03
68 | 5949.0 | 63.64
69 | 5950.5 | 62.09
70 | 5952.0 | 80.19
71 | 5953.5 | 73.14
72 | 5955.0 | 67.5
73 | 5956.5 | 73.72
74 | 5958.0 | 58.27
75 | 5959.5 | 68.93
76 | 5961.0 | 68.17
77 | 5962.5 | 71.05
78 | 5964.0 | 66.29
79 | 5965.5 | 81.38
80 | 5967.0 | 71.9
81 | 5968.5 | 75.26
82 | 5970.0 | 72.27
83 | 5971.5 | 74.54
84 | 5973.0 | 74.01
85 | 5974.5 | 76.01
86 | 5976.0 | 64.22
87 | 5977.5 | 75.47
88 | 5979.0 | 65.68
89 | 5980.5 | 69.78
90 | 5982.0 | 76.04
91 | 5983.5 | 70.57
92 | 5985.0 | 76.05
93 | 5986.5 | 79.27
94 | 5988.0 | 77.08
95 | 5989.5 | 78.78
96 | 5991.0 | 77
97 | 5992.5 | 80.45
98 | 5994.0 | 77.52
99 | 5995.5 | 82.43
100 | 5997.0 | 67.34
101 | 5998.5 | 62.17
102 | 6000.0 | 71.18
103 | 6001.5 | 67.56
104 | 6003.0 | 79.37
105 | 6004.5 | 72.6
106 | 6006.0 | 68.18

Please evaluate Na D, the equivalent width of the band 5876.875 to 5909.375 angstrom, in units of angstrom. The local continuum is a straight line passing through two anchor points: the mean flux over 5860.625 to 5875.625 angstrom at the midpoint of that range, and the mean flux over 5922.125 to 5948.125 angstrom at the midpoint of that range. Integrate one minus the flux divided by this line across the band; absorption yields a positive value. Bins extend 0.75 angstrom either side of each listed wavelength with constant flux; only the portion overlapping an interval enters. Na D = 2.9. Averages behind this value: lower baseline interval 72.4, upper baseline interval 71.4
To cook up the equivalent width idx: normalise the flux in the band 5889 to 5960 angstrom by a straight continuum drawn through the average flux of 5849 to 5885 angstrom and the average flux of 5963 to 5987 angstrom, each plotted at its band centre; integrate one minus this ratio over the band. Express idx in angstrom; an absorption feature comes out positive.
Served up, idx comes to 3.1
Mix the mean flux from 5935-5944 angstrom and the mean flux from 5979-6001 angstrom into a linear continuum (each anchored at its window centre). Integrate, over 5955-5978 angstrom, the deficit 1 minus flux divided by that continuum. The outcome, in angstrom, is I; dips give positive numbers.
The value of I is 0.9 angstrom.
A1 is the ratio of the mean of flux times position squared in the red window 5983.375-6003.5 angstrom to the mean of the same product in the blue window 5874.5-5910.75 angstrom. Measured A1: 1.2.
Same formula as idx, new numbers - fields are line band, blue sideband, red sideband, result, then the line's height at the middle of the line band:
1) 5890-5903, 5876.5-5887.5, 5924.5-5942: 1.6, 69.8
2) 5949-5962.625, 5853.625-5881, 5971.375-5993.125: 0.9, 73.6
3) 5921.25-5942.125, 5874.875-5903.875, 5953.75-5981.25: -1.1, 68.1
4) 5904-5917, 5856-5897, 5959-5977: -0.4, 69.3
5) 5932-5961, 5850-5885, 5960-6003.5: 0.7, 72.6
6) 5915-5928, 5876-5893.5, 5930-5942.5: 0.1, 70.7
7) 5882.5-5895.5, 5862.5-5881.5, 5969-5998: 2.2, 72.4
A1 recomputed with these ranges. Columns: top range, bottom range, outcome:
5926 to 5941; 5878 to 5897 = 1.16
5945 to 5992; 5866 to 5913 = 1.08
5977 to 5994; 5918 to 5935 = 1.09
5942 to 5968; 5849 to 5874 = 1.01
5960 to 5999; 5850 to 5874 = 1.07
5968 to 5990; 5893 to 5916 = 1.11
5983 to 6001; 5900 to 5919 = 1.07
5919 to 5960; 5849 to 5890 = 1.03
